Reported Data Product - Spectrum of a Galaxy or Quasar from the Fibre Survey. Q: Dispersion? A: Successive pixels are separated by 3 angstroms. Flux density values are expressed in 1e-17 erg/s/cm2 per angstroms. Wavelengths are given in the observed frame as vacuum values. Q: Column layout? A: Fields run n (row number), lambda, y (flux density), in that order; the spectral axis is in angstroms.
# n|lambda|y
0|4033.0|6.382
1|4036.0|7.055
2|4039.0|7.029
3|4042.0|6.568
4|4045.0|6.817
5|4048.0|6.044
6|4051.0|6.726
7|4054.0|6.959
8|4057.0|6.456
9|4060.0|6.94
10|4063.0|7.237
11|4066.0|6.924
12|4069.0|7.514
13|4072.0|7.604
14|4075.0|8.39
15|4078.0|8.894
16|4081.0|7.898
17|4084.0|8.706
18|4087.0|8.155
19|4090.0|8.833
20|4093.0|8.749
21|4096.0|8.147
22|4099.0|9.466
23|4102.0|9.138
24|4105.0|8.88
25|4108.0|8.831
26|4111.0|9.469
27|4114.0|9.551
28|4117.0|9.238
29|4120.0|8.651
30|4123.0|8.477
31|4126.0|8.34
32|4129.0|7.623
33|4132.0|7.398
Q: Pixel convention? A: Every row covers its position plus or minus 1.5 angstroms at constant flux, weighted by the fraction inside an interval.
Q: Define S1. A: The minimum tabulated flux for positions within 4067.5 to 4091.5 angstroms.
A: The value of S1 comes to 7.514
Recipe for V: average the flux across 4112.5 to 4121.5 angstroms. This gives 9.15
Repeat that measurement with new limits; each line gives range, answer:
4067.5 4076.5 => 7.84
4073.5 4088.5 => 8.41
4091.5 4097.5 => 8.45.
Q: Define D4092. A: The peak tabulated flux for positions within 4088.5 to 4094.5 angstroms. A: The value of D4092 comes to 8.833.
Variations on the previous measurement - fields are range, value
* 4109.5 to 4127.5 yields 9.551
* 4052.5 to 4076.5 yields 8.39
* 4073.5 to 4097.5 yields 8.894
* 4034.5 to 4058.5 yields 7.055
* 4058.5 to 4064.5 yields 7.237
